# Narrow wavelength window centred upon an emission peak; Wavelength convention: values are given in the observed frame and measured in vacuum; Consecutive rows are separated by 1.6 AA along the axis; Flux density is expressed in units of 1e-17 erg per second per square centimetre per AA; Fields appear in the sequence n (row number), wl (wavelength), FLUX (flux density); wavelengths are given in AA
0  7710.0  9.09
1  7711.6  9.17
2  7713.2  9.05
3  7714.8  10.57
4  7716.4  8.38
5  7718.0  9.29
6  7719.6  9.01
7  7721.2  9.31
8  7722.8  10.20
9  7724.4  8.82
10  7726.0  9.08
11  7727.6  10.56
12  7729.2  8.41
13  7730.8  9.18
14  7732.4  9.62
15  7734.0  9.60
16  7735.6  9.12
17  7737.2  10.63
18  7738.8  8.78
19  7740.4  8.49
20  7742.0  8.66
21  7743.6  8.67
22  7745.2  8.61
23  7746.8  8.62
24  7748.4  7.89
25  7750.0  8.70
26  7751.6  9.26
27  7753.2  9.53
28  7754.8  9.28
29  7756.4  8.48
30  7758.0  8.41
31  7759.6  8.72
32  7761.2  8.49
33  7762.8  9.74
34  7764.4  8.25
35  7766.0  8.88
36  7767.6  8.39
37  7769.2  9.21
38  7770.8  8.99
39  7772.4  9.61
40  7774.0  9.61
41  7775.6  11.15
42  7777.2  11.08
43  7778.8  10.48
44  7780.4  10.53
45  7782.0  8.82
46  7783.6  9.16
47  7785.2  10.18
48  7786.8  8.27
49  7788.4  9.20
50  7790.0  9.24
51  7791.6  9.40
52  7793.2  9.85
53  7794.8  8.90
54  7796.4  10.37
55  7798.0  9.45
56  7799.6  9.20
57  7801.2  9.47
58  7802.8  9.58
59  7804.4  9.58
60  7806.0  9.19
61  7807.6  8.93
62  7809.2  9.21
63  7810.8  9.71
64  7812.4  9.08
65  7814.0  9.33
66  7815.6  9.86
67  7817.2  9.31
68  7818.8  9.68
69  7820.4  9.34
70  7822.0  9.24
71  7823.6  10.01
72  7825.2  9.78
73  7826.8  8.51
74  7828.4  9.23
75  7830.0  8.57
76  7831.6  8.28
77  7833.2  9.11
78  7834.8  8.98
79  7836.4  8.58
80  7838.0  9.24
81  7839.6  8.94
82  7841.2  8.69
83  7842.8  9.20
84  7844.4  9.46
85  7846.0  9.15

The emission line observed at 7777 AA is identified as [N II]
